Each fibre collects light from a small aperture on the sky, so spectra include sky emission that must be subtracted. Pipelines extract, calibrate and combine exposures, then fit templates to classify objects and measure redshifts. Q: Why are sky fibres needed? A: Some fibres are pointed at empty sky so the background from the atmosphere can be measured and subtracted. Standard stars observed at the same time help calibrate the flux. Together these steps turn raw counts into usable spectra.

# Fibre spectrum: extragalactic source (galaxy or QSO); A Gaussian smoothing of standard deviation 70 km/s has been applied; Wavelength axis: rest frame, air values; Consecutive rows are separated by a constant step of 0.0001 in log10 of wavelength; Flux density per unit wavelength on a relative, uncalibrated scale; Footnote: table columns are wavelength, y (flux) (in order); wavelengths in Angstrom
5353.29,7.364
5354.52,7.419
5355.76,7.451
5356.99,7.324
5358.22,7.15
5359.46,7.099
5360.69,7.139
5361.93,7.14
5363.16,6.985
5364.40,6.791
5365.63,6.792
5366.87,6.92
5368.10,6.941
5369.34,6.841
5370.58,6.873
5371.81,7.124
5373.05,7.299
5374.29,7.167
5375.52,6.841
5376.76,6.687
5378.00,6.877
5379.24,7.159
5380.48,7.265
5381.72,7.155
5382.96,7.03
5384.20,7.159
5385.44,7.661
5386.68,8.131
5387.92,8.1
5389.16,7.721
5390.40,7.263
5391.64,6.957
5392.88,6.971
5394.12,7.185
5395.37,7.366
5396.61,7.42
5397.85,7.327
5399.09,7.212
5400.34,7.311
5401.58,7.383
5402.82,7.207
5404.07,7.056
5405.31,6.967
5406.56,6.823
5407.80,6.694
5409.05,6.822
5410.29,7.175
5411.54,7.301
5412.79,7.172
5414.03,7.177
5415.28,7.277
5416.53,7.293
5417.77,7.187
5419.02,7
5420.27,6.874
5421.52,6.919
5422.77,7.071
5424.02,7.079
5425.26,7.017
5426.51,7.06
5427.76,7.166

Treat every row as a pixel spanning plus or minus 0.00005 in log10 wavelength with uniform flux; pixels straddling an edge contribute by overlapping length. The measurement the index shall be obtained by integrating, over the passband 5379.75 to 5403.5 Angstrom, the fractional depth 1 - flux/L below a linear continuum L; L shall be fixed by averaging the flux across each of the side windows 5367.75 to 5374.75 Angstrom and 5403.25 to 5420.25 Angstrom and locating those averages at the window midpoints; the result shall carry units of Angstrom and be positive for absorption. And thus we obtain -1.0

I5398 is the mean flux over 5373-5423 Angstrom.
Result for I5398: 7.19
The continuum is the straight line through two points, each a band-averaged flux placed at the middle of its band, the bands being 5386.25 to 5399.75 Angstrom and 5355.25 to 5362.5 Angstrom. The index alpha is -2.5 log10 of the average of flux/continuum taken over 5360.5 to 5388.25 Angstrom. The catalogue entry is 0.03 mag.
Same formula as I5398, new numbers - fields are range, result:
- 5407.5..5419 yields 7.13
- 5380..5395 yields 7.38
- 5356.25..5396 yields 7.16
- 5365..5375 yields 7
